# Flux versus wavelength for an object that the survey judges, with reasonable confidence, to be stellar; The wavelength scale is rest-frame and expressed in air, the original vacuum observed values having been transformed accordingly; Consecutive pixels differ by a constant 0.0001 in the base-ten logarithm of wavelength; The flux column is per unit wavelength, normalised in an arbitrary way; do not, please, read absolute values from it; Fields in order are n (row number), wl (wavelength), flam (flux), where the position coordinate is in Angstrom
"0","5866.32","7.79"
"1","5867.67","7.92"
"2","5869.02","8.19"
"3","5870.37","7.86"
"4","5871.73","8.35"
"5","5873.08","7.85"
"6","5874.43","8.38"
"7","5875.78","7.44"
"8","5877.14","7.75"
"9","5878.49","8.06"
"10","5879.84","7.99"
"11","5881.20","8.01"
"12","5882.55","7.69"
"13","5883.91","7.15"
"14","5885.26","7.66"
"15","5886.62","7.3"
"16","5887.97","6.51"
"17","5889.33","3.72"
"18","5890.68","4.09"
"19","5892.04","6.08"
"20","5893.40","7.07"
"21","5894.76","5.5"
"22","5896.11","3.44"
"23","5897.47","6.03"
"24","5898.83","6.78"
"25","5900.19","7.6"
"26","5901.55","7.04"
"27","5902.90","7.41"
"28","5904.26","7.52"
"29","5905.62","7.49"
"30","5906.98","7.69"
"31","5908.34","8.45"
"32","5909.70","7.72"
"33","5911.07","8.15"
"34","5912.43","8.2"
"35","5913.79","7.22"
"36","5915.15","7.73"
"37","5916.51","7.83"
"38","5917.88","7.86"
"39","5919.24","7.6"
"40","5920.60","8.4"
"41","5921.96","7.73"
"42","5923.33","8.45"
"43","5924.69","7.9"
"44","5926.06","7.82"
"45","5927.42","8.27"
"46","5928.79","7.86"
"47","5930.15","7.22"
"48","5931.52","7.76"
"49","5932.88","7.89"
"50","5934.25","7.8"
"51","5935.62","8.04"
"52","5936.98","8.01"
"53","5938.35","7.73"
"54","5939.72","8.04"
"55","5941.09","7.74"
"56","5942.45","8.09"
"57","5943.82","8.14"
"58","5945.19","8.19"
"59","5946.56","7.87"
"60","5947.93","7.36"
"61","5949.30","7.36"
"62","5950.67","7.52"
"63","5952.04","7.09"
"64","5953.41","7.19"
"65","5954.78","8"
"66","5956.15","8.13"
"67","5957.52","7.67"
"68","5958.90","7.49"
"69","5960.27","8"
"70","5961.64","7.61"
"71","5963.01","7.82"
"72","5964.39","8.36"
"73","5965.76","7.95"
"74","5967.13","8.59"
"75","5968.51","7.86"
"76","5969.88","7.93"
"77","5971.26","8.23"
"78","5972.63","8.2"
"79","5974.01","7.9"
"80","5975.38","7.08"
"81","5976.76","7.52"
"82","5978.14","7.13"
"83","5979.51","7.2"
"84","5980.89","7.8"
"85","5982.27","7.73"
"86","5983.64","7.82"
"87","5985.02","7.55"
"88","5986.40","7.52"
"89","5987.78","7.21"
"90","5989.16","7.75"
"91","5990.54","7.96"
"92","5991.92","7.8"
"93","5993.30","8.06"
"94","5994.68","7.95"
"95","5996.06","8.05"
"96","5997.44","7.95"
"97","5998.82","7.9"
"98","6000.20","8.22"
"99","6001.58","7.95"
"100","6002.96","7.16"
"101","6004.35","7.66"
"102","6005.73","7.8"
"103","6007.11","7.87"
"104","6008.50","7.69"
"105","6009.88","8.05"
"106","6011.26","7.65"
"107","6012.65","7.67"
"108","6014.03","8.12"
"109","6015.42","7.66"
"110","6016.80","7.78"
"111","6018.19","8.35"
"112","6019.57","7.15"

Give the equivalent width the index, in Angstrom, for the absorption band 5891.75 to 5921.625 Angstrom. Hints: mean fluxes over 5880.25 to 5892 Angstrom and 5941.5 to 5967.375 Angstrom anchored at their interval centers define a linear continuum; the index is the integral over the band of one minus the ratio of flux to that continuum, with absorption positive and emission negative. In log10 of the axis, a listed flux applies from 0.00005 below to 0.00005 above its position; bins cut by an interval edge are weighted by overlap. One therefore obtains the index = -1.4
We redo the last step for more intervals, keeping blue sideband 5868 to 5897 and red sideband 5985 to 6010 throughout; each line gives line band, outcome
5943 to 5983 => -1.13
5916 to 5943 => -2.22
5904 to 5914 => -0.97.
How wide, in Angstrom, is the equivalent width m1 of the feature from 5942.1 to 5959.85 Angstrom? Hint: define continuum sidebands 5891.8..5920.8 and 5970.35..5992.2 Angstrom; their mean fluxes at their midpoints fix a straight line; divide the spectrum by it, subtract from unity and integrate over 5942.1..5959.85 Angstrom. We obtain -0.5 Angstrom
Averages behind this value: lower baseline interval 7.22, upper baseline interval 7.65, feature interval 7.69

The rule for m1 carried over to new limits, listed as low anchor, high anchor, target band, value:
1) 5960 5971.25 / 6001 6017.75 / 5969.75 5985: 0.55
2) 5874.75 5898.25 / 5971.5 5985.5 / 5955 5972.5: -1.24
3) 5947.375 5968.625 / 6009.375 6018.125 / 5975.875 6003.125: 0.32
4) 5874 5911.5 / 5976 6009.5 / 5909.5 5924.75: -1.60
